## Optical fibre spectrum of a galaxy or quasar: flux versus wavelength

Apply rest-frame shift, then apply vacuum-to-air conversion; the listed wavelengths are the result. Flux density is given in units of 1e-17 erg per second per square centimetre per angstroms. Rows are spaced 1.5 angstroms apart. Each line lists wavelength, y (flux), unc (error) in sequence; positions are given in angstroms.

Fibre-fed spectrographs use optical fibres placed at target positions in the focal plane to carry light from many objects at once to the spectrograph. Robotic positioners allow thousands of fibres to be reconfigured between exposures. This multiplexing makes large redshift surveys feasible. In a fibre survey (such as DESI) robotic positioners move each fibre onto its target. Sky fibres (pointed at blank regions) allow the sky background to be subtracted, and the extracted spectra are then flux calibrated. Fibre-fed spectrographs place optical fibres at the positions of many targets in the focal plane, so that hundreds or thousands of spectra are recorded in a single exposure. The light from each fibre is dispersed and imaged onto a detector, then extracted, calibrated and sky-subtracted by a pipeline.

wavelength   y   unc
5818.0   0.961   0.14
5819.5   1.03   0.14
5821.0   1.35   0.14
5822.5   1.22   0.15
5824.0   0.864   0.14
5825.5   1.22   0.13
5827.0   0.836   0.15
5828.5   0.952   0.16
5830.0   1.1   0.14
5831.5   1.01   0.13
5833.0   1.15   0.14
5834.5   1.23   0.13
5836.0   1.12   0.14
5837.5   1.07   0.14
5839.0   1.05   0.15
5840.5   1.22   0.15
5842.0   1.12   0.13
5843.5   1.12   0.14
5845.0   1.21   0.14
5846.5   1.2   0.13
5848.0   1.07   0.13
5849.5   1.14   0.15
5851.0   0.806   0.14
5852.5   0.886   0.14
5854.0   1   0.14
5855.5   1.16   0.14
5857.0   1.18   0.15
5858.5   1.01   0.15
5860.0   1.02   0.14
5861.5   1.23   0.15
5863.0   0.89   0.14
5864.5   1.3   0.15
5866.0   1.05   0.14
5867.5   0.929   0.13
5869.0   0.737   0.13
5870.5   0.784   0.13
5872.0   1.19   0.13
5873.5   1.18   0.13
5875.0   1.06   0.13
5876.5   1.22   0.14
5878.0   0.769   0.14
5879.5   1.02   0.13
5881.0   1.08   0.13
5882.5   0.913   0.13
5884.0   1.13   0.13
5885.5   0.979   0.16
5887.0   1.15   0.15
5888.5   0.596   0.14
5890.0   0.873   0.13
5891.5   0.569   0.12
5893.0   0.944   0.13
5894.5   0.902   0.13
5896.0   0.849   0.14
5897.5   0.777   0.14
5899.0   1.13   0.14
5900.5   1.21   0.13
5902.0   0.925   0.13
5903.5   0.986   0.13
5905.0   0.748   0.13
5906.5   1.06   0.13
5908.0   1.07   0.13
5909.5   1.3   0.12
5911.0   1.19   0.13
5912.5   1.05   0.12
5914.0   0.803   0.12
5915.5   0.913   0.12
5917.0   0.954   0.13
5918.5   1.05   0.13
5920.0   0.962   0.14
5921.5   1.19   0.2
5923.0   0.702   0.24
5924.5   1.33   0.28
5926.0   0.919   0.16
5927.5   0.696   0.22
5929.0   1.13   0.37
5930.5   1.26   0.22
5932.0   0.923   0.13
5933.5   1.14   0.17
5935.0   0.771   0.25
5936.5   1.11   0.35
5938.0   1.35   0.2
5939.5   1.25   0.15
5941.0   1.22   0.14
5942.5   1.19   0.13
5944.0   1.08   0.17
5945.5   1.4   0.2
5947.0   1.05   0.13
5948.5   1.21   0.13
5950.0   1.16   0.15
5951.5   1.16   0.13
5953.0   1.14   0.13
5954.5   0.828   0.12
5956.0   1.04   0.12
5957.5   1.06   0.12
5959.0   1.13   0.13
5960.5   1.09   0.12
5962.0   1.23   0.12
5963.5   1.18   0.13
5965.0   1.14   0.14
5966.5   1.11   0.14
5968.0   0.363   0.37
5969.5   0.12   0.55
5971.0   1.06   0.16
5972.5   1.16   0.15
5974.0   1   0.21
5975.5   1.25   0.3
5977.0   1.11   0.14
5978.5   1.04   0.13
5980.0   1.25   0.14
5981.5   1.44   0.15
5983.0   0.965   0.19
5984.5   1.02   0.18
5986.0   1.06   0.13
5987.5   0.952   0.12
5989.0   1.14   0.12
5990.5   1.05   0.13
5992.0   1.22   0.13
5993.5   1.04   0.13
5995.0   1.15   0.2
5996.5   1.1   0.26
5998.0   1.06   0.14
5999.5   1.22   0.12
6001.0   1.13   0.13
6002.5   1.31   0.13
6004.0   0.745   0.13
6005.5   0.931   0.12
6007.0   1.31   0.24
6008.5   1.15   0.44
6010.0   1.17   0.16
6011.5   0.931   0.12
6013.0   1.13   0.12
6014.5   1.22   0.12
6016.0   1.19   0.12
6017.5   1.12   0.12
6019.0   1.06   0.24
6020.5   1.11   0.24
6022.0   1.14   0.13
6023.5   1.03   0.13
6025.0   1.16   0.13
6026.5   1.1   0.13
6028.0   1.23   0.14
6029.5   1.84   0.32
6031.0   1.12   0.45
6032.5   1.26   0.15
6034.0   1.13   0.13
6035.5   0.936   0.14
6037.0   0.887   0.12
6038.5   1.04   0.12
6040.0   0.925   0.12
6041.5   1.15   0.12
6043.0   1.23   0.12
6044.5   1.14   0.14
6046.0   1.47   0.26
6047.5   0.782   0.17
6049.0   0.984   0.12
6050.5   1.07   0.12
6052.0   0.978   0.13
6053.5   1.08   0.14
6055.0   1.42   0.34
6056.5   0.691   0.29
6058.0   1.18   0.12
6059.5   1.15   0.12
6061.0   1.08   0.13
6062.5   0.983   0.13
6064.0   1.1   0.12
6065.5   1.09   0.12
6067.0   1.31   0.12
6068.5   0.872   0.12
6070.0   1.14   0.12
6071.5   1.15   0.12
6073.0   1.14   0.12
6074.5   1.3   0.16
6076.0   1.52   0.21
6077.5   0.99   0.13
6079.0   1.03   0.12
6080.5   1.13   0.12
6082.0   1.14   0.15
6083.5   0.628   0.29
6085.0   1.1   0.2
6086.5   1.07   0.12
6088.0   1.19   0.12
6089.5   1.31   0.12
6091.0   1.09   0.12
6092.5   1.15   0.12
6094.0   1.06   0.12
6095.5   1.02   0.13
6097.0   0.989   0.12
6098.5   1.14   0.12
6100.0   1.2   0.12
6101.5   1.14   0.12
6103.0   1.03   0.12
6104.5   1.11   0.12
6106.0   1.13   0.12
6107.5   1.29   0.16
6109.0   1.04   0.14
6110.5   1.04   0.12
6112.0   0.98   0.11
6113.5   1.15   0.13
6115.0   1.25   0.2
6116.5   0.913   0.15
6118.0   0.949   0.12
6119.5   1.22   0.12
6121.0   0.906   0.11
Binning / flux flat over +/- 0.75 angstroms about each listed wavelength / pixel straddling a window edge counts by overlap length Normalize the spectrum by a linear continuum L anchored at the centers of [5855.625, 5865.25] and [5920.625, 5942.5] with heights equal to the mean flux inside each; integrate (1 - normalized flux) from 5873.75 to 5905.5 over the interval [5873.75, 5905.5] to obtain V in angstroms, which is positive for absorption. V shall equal 4.2 angstroms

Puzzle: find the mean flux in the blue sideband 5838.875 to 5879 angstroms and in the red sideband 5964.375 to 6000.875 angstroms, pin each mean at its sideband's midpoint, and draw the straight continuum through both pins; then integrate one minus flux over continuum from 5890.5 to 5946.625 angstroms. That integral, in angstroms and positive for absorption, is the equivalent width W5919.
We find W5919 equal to 1.2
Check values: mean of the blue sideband 1.06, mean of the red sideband 1.04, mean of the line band 1.03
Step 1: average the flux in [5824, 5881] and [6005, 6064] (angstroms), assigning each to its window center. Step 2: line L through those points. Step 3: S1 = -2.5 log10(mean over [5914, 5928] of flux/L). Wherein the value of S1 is 0.12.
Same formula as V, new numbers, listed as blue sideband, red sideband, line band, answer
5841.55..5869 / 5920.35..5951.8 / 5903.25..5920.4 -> 1.3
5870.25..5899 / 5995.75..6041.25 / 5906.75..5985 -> -2.4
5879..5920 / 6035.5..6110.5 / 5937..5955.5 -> -3.0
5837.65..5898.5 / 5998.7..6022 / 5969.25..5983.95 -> 0.3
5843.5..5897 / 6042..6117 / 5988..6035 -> -3.2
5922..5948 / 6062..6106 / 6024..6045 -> -0.9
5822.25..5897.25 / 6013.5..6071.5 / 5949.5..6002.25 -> 0.9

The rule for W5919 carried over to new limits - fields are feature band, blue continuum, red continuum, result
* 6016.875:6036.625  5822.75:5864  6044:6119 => -1.4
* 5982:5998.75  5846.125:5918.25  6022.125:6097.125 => -0.1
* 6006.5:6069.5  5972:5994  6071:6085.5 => -0.2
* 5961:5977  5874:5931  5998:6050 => 1.4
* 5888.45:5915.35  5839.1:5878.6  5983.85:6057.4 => 3.0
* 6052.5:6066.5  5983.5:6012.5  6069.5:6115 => 0.2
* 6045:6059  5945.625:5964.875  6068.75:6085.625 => 0.4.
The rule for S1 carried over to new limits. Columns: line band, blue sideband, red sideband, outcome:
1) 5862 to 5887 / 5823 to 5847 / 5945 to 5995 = 0.07 mag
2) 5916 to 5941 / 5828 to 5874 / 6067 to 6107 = 0.03 mag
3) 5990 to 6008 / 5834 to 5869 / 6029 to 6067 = -0.01 mag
